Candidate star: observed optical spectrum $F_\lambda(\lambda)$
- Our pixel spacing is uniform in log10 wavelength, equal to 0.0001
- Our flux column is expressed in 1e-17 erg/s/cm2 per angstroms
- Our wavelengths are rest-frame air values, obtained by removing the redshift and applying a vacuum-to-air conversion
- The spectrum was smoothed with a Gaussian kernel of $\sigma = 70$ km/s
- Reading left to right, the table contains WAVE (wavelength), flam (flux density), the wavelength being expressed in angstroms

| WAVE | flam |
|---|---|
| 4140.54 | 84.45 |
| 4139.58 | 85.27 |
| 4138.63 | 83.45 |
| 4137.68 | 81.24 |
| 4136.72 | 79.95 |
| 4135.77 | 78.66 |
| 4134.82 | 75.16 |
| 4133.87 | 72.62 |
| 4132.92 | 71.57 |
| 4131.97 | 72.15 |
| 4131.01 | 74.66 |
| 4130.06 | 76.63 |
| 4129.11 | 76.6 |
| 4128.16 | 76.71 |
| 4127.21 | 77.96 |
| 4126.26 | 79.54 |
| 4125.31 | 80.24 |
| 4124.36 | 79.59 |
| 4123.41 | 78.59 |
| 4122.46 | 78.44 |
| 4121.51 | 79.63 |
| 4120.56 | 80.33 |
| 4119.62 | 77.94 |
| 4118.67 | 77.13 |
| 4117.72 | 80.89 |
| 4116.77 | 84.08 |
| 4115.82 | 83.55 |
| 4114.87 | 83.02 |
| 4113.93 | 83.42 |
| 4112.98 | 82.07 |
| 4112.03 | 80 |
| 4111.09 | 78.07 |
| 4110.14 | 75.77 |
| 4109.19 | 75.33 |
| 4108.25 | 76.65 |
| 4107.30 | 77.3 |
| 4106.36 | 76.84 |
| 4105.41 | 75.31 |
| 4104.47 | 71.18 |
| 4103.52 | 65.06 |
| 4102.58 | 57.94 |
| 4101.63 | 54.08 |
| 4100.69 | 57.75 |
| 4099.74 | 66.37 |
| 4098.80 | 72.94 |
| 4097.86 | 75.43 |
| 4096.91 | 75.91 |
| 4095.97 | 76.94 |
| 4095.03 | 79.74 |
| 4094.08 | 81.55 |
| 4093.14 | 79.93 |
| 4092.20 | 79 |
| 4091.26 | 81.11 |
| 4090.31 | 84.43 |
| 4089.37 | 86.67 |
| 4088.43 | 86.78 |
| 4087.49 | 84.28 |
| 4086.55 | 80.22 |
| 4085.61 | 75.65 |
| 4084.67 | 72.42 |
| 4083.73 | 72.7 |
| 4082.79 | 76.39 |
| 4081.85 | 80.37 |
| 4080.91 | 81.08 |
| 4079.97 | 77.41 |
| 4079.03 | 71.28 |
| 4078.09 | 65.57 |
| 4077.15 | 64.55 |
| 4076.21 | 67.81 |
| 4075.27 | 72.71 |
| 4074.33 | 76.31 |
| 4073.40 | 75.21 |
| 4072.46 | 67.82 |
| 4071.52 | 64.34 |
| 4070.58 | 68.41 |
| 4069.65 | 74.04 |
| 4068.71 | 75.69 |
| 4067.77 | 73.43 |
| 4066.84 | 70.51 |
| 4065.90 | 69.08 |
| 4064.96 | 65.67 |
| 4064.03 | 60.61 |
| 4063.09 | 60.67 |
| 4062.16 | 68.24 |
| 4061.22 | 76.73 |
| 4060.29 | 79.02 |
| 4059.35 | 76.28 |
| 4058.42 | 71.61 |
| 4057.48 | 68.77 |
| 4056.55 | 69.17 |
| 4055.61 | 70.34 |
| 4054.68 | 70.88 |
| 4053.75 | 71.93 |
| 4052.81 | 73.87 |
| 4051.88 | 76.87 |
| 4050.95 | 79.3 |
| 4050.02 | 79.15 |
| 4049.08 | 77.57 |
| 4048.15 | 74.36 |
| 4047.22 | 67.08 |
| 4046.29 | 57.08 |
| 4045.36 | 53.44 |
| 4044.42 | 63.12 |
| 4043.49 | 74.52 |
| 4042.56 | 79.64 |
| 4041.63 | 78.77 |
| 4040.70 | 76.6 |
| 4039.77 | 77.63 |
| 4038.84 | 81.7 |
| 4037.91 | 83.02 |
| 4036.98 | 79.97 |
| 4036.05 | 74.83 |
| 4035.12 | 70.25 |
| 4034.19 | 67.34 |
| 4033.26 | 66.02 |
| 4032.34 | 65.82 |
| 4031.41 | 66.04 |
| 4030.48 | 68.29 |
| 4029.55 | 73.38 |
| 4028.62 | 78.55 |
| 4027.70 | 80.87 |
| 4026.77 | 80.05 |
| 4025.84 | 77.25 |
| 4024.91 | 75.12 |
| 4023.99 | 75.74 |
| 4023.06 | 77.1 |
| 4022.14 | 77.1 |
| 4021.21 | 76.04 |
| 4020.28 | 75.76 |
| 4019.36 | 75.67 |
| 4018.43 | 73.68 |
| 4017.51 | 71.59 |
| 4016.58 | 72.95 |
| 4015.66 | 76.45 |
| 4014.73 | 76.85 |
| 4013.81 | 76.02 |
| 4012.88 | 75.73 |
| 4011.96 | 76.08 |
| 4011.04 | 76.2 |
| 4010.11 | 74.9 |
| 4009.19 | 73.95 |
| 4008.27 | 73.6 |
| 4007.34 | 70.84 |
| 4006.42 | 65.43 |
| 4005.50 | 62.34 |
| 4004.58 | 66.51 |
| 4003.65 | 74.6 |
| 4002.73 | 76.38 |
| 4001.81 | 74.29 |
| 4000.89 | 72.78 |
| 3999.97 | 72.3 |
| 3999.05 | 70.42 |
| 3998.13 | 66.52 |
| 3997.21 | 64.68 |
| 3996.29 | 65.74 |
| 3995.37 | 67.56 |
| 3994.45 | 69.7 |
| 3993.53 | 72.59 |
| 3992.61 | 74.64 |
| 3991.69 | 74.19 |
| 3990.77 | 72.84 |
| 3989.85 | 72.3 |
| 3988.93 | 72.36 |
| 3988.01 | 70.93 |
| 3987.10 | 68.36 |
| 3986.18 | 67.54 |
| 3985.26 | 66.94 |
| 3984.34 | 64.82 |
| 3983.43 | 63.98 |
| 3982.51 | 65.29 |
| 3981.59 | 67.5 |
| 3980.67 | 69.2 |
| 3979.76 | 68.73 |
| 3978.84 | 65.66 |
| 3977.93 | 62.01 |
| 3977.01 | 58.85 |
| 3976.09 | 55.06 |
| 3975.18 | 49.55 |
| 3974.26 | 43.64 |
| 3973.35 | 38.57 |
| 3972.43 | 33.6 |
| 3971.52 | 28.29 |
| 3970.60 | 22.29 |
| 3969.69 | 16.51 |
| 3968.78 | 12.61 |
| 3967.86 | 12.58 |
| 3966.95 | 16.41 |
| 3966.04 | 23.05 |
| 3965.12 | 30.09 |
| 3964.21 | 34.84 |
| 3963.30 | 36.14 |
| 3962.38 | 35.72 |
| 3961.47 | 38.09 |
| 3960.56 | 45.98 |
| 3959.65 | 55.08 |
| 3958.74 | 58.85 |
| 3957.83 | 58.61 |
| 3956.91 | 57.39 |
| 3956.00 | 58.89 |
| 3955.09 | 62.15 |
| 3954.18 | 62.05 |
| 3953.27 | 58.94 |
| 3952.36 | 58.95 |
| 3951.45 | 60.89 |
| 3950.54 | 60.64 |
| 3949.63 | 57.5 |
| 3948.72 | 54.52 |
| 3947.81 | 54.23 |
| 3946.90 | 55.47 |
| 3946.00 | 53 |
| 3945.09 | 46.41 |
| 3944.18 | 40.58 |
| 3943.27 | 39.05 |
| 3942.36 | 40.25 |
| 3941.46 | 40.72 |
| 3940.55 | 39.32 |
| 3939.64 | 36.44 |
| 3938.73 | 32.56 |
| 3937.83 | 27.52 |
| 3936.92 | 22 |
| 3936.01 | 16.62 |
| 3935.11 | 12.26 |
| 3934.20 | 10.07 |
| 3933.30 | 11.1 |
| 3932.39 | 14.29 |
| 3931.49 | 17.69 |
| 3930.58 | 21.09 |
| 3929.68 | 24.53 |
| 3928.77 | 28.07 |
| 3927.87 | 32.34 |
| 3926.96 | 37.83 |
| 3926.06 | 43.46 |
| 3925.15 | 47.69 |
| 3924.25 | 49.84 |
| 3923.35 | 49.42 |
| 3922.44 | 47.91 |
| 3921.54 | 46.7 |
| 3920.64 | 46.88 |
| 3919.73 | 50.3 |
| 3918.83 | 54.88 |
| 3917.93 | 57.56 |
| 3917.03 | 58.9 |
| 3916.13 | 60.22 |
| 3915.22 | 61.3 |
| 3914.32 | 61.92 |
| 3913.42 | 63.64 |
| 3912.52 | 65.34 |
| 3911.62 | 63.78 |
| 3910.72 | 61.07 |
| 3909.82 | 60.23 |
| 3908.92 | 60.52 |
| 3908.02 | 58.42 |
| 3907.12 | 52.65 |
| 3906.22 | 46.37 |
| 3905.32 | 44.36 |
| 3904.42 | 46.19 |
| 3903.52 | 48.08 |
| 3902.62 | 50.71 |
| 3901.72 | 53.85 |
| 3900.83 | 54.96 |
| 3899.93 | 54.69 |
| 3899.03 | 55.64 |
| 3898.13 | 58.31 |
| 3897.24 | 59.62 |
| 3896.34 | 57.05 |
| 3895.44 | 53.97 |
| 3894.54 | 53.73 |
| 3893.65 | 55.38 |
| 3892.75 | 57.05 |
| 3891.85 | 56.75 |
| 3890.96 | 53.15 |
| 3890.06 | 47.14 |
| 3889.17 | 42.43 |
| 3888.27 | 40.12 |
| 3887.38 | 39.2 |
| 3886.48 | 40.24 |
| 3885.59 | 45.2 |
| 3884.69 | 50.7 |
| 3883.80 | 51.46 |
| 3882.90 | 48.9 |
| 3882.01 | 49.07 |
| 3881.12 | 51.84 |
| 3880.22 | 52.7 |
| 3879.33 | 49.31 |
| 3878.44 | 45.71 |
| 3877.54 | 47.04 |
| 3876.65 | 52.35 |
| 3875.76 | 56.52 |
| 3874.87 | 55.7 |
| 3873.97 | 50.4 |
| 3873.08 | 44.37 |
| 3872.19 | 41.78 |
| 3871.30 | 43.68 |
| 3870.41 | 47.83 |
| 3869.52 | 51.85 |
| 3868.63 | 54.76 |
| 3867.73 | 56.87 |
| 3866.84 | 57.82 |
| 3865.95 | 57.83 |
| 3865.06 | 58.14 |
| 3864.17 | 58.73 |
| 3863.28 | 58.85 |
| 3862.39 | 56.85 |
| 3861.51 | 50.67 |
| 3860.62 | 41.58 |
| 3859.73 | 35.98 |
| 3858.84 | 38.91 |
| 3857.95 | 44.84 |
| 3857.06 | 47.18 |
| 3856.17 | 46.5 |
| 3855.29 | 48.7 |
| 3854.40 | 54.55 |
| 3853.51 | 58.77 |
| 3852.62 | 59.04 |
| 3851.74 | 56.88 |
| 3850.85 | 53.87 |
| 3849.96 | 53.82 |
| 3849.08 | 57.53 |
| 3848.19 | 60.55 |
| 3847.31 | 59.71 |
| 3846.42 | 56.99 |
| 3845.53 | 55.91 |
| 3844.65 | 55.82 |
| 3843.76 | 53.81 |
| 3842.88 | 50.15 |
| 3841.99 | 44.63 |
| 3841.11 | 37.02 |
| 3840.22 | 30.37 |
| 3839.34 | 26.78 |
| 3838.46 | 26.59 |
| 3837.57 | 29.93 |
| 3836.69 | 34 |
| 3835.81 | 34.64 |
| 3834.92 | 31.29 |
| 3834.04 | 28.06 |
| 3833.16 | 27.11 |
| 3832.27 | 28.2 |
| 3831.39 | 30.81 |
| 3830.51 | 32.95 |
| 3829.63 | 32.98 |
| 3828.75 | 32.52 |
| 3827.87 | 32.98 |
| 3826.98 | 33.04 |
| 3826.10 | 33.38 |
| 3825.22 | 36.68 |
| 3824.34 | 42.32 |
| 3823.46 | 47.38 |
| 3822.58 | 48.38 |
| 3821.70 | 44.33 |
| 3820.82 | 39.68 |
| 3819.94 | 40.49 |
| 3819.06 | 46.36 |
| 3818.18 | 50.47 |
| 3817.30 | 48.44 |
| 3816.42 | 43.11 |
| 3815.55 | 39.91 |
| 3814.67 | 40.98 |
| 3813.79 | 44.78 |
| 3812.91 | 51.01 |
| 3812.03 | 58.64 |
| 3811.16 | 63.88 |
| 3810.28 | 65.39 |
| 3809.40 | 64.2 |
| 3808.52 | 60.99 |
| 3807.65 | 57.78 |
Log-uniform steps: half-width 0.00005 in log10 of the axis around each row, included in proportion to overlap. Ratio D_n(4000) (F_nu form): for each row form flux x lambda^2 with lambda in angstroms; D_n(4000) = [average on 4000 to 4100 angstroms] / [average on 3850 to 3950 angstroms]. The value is 1.7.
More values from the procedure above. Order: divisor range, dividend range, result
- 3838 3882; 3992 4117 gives 1.62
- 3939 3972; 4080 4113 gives 1.88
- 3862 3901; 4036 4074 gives 1.52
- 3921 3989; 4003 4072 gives 1.72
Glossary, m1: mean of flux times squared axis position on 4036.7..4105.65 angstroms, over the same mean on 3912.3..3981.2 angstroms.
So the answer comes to 1.8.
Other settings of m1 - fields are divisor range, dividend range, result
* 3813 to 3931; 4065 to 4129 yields 1.77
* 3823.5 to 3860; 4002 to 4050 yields 1.90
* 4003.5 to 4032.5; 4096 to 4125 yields 1.07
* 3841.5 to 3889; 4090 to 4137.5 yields 1.70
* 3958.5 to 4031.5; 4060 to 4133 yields 1.26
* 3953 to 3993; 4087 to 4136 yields 1.59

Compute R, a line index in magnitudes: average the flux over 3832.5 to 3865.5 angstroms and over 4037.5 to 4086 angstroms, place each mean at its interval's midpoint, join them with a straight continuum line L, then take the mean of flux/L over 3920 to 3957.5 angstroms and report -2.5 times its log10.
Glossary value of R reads 0.368 mag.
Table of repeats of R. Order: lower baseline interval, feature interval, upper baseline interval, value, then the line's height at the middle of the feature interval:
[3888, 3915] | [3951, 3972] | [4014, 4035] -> 0.48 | 64.1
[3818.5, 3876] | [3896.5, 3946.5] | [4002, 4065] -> 0.25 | 56.3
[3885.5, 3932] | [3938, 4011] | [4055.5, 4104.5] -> 0.07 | 58.7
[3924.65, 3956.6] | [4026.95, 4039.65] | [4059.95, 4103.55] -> -0.20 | 61.5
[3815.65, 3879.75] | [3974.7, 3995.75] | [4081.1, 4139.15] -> -0.08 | 62.1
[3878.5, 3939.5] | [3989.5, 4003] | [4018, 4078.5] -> -0.14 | 62.6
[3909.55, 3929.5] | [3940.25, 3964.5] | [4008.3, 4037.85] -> 0.16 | 59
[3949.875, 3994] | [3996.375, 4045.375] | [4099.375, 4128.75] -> -0.21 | 60.6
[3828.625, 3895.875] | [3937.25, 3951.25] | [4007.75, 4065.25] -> 0.30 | 59.5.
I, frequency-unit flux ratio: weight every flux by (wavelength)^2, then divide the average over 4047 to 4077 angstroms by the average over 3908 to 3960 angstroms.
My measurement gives 1.65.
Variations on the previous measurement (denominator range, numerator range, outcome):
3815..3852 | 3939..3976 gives 1.11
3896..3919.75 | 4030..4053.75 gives 1.37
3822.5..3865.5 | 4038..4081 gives 1.81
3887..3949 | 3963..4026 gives 1.42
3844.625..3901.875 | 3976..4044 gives 1.49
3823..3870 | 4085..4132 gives 1.95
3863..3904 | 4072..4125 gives 1.64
